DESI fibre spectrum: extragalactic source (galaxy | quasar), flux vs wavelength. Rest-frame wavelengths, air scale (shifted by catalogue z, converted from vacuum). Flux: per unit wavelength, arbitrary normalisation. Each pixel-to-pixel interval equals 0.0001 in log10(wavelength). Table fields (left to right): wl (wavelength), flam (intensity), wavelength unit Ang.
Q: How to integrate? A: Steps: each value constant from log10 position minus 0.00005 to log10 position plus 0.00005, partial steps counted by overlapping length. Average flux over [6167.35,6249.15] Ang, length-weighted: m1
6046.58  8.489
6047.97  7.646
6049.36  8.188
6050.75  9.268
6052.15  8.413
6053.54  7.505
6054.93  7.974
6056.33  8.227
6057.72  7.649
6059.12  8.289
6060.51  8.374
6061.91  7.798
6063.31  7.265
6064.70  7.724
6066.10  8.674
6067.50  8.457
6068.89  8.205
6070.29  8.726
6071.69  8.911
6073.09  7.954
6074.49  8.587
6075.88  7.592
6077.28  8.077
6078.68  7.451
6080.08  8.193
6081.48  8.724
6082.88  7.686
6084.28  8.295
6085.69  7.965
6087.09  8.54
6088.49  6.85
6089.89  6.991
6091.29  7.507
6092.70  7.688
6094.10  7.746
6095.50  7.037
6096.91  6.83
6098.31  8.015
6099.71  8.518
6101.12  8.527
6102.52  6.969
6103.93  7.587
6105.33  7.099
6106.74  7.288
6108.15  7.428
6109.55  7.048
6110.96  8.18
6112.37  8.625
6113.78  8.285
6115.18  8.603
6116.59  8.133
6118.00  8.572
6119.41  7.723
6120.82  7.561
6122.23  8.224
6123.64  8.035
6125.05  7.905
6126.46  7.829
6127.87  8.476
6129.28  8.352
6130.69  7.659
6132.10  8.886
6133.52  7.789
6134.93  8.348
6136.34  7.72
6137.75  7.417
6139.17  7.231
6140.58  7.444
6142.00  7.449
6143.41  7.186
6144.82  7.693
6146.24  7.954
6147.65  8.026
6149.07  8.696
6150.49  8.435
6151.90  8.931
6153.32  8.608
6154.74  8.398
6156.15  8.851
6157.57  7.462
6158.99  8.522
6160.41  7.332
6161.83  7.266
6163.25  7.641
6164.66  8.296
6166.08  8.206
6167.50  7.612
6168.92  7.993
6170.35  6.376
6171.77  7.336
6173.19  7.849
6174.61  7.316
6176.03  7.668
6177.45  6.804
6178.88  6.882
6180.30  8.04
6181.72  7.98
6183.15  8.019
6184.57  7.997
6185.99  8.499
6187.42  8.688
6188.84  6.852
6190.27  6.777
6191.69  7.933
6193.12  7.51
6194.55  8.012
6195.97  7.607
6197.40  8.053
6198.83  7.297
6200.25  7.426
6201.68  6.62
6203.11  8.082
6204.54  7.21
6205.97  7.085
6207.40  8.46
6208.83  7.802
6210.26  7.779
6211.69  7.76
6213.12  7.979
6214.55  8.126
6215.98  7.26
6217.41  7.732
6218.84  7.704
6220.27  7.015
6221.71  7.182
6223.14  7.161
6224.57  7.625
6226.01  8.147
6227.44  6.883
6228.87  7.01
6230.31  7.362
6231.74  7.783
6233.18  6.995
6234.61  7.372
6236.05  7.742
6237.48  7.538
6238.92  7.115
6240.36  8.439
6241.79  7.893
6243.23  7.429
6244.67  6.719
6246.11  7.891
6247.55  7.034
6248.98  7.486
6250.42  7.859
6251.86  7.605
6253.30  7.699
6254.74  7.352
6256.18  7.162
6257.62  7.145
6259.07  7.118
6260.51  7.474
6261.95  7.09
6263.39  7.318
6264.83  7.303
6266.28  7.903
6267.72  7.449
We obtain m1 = 7.55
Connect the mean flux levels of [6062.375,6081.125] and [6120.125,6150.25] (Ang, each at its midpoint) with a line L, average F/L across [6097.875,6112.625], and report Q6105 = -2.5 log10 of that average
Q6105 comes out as 0.04 mag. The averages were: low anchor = 8.15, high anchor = 7.91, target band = 7.72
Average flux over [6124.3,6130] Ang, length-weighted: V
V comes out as 8.14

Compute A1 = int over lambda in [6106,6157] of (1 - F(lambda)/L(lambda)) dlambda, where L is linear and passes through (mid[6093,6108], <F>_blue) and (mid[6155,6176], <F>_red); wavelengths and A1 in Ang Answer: -2.6 Ang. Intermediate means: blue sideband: 7.56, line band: 8.03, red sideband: 7.73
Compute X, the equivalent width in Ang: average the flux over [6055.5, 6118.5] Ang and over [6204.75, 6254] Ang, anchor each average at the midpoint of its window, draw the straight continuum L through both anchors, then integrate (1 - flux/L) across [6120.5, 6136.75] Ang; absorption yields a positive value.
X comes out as -0.6 Ang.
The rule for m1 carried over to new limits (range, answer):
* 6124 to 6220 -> 7.79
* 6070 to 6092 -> 7.99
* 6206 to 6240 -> 7.54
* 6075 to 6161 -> 7.91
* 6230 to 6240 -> 7.45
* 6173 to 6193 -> 7.66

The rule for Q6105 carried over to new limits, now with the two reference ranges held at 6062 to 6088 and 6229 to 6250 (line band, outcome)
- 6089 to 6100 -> 0.080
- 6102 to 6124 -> 0.021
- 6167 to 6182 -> 0.046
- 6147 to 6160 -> -0.078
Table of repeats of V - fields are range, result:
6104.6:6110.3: 7.23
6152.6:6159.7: 8.36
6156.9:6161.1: 7.77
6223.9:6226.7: 7.87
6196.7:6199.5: 7.67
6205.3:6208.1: 7.78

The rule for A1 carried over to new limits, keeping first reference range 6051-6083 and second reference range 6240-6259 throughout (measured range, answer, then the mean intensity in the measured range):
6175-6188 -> -0.16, 7.82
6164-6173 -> 0.15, 7.64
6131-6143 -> 0.18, 7.76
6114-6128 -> -0.28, 8.1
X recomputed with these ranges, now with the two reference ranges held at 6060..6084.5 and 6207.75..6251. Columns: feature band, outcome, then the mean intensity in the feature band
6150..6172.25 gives -0.4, 7.96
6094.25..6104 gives 0.5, 7.65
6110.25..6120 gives -0.4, 8.31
